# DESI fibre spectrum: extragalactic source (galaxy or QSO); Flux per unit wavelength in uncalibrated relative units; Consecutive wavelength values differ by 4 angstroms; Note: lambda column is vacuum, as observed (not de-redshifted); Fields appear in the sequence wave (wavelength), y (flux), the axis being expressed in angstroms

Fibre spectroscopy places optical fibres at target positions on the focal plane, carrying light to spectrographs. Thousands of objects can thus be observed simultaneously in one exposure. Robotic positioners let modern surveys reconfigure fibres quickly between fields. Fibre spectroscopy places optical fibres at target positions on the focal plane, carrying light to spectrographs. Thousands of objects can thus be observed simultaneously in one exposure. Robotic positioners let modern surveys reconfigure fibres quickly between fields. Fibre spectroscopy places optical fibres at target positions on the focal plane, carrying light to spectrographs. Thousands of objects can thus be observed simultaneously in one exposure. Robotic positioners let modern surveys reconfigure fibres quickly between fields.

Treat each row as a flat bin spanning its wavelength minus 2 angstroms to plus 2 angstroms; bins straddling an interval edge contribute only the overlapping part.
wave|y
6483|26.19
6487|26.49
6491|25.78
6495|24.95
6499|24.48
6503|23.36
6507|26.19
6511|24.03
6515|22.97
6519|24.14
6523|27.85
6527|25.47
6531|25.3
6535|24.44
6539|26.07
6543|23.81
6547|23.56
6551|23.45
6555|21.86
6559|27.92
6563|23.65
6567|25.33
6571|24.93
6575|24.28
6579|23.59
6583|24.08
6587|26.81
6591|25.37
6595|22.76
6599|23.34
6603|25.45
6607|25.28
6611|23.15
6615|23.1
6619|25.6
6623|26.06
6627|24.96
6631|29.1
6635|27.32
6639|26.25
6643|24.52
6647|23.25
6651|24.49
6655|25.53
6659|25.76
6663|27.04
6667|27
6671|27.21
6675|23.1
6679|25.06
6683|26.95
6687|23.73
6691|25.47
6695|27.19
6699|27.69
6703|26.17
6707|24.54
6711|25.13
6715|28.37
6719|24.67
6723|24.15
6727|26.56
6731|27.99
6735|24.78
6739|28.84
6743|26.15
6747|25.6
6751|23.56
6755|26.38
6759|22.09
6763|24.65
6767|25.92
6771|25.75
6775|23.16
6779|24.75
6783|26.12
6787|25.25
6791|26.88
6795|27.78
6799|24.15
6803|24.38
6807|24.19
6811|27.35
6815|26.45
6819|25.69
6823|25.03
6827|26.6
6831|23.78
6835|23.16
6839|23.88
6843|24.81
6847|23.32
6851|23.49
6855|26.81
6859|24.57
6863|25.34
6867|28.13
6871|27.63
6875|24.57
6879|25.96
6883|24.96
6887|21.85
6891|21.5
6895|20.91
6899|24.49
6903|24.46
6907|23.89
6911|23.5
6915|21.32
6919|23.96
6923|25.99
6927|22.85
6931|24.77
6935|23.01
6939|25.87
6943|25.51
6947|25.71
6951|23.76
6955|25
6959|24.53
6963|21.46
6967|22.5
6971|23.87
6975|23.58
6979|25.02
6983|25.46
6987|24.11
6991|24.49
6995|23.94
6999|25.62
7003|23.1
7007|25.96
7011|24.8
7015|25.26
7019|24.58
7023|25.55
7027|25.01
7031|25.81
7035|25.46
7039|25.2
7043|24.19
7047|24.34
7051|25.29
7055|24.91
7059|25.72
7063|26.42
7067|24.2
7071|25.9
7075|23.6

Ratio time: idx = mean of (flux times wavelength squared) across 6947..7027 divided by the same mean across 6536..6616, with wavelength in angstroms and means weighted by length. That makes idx 1.1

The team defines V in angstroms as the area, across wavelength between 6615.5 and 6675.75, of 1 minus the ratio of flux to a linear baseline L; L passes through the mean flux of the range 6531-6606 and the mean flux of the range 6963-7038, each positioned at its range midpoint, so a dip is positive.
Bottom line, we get -3.1 angstroms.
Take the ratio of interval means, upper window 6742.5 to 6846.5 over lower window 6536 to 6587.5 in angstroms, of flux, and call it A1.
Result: 1.0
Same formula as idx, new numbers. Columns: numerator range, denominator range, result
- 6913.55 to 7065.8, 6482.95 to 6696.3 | 1.10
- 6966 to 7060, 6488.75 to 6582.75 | 1.16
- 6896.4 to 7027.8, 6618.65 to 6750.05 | 1.02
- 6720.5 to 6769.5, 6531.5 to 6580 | 1.11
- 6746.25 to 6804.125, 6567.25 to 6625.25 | 1.08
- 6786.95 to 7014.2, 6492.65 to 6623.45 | 1.11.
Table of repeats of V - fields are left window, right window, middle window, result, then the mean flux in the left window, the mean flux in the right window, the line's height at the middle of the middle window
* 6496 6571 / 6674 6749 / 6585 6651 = 0.4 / 24.7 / 25.9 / 25.3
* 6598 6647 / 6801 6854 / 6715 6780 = -1.1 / 25.3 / 24.8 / 25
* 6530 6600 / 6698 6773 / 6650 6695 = -0.7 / 24.5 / 25.7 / 25.3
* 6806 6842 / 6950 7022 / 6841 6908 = 1.0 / 25.1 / 24.3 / 24.9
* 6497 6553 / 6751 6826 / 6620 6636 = -1.2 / 24.7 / 25.3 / 24.9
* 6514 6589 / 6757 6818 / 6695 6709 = -0.7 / 24.7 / 25.3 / 25.1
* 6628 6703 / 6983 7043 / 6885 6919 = 3.3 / 25.9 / 24.9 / 25.2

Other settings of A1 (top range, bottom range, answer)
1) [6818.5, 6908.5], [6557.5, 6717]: 0.97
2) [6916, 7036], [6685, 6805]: 0.96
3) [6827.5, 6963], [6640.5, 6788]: 0.95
